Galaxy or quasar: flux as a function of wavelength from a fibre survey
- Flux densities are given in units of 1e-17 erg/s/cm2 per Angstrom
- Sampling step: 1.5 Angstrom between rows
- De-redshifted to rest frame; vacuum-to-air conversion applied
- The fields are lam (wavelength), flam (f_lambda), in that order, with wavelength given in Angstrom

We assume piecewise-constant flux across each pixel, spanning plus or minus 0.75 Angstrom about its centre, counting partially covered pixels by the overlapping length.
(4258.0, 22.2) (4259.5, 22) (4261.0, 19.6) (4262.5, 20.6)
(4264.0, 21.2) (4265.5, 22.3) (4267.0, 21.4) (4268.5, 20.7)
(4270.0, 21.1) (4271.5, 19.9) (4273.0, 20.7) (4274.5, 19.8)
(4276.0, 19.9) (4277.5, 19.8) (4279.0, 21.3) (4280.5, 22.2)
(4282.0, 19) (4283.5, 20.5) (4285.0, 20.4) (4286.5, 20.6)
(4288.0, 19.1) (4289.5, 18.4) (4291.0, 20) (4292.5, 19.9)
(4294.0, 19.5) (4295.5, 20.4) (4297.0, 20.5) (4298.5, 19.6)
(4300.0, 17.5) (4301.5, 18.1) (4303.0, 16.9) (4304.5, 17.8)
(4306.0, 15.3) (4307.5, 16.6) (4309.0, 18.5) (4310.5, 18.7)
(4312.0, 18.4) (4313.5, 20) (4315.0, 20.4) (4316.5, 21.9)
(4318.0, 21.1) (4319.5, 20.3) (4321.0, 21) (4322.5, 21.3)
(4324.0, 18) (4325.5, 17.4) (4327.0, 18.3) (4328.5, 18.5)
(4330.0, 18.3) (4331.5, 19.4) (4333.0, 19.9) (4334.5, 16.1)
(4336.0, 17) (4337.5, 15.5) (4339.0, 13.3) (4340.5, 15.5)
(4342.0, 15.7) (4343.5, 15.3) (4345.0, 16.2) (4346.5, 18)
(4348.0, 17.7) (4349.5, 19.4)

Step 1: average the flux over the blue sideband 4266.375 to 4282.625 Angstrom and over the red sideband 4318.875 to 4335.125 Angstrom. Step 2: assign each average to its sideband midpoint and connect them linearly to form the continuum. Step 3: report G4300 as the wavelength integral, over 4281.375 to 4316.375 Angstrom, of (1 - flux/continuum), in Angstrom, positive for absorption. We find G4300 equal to 1.40 Angstrom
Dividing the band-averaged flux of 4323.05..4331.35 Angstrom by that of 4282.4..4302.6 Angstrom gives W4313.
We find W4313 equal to 0.9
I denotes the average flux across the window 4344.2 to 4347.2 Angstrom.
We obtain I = 17.1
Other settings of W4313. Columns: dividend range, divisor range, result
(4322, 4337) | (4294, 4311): 1.01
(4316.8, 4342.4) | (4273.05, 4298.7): 0.90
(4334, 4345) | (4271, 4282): 0.76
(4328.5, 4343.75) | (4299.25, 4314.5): 0.94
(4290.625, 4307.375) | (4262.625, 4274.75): 0.89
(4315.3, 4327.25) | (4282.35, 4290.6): 1.01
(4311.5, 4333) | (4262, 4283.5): 0.95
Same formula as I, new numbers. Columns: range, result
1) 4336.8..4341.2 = 14.7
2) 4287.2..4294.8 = 19.4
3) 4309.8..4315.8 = 19.4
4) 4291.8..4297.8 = 20.1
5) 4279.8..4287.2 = 20.5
